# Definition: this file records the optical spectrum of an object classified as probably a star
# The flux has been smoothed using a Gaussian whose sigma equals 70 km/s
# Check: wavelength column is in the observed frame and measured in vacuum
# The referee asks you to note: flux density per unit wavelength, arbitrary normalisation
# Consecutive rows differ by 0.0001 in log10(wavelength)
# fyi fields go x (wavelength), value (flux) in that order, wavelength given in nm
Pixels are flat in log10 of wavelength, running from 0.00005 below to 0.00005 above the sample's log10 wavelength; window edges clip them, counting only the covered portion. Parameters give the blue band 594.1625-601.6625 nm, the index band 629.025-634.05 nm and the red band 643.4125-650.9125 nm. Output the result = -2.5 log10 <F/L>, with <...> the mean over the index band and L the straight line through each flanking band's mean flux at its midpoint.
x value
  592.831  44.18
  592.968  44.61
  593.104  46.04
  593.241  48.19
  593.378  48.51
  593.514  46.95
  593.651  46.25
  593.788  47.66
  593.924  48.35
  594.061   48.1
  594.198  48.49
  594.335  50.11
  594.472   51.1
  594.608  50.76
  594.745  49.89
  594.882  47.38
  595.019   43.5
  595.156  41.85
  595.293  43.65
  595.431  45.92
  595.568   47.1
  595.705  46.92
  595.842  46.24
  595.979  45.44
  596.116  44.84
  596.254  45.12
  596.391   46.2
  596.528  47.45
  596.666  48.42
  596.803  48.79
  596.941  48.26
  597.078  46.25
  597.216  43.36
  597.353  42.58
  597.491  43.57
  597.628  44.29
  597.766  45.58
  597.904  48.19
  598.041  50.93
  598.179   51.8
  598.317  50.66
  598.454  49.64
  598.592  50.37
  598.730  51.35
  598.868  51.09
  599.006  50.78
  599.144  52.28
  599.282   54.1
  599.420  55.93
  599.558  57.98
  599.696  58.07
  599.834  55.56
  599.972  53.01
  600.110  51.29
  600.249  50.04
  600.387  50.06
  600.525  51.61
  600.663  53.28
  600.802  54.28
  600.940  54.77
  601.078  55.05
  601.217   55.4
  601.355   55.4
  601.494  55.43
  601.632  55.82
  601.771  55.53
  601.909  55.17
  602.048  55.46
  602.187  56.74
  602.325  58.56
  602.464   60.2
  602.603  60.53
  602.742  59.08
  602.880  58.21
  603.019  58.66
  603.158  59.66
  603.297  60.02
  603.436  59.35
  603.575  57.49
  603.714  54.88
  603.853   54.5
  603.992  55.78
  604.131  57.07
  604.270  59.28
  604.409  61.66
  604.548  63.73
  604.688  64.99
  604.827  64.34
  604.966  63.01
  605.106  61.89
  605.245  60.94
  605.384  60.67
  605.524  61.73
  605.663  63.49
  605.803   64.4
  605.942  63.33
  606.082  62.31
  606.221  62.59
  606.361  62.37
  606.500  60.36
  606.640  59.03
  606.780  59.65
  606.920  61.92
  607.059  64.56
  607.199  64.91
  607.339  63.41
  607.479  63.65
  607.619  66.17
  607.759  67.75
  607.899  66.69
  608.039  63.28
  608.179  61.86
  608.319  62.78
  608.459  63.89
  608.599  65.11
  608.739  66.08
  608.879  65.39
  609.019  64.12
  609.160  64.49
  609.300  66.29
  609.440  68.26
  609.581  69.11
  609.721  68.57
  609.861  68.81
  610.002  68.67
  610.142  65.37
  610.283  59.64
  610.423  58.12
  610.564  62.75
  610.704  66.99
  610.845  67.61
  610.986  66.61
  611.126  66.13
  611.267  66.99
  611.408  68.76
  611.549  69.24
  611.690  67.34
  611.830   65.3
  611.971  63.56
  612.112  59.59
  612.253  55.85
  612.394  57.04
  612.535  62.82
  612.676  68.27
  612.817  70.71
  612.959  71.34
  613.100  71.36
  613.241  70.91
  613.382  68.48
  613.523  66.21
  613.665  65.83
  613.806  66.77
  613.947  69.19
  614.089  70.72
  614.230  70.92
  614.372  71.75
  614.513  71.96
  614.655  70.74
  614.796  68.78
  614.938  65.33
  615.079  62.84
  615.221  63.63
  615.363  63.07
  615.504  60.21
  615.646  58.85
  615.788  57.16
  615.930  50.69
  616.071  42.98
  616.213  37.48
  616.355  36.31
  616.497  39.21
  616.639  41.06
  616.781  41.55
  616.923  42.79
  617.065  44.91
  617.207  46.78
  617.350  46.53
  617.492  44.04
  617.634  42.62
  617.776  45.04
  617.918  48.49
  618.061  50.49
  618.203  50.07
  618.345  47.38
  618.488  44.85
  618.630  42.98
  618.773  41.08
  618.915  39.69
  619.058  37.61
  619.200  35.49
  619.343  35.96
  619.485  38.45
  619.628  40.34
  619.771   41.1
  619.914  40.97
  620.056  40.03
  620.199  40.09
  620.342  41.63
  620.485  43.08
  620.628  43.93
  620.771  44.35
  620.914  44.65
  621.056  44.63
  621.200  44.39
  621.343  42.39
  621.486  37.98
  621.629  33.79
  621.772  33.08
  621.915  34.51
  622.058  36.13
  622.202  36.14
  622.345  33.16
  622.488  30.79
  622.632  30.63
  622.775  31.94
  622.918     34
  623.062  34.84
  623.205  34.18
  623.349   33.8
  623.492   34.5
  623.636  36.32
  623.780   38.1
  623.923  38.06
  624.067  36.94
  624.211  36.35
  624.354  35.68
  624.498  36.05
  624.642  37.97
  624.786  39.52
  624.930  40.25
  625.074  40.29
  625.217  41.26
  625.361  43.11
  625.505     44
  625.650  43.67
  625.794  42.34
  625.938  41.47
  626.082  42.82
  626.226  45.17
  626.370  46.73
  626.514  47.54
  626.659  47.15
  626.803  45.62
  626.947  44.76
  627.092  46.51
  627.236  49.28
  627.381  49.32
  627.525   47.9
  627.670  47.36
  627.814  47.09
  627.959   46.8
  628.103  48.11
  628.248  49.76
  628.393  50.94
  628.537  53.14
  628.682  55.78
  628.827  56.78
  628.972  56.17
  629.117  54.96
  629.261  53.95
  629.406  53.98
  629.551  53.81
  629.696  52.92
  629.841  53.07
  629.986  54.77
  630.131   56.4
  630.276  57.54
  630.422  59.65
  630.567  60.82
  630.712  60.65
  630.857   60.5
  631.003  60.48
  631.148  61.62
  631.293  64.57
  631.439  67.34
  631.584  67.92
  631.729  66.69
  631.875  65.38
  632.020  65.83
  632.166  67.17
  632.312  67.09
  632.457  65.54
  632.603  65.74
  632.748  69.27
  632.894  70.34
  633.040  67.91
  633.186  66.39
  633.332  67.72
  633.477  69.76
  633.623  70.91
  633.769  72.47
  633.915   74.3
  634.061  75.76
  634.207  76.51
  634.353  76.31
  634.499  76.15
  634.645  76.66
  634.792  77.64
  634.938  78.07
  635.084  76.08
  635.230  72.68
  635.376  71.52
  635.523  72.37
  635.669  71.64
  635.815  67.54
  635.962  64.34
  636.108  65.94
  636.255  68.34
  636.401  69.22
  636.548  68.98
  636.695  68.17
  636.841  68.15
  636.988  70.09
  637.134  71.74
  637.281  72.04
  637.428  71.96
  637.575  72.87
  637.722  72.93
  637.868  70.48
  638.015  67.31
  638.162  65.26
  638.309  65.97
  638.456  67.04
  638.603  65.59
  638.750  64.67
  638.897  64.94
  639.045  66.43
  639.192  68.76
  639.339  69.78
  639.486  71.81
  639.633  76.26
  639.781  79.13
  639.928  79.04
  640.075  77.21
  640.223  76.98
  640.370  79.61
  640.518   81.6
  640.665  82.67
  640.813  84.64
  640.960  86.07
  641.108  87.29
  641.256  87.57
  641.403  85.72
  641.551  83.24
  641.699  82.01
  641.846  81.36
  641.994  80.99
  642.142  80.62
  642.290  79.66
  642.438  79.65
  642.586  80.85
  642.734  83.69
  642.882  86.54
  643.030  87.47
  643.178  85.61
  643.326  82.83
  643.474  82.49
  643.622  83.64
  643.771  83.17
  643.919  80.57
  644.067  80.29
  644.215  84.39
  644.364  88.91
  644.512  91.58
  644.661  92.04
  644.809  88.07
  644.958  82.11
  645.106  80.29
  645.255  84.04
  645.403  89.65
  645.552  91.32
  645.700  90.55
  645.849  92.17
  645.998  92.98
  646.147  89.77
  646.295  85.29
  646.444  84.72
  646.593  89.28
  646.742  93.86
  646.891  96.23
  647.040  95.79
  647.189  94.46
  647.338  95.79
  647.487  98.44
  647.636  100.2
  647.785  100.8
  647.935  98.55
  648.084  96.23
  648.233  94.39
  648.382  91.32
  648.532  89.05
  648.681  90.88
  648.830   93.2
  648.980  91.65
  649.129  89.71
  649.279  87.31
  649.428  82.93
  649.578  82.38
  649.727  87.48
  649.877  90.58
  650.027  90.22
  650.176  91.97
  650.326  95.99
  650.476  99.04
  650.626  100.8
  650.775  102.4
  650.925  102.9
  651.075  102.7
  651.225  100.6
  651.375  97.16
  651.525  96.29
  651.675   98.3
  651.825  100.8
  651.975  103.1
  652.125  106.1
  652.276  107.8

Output 0.224 mag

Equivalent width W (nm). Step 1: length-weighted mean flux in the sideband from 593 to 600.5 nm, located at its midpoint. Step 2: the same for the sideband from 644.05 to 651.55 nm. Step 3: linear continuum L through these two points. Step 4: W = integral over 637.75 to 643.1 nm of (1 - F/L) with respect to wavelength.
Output 0.55 nm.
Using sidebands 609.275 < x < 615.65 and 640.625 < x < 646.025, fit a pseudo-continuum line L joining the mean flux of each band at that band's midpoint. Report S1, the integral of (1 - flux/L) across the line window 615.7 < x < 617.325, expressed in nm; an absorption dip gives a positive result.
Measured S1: 0.59 nm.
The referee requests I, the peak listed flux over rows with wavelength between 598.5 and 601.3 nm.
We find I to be 58.07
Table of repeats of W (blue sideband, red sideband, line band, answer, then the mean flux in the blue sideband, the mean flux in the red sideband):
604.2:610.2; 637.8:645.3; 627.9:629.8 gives 0.54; 64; 79.4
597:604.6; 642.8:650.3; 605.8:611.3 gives -0.41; 54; 89.5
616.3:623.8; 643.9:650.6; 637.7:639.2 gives 0.15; 40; 90.7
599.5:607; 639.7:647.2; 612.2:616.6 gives 0.24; 58.3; 85.2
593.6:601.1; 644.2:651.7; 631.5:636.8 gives 0.68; 49.2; 92.5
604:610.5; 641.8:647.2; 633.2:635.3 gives 0.16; 63.5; 86.3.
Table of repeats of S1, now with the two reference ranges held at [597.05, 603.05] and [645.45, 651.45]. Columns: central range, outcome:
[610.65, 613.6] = -0.15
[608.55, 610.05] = -0.15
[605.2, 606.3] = -0.09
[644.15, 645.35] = 0.05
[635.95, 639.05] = 0.58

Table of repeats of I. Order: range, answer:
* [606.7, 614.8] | 71.96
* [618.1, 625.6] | 50.07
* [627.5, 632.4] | 67.92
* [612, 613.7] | 71.36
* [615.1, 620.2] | 63.63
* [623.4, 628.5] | 50.94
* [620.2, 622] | 44.65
